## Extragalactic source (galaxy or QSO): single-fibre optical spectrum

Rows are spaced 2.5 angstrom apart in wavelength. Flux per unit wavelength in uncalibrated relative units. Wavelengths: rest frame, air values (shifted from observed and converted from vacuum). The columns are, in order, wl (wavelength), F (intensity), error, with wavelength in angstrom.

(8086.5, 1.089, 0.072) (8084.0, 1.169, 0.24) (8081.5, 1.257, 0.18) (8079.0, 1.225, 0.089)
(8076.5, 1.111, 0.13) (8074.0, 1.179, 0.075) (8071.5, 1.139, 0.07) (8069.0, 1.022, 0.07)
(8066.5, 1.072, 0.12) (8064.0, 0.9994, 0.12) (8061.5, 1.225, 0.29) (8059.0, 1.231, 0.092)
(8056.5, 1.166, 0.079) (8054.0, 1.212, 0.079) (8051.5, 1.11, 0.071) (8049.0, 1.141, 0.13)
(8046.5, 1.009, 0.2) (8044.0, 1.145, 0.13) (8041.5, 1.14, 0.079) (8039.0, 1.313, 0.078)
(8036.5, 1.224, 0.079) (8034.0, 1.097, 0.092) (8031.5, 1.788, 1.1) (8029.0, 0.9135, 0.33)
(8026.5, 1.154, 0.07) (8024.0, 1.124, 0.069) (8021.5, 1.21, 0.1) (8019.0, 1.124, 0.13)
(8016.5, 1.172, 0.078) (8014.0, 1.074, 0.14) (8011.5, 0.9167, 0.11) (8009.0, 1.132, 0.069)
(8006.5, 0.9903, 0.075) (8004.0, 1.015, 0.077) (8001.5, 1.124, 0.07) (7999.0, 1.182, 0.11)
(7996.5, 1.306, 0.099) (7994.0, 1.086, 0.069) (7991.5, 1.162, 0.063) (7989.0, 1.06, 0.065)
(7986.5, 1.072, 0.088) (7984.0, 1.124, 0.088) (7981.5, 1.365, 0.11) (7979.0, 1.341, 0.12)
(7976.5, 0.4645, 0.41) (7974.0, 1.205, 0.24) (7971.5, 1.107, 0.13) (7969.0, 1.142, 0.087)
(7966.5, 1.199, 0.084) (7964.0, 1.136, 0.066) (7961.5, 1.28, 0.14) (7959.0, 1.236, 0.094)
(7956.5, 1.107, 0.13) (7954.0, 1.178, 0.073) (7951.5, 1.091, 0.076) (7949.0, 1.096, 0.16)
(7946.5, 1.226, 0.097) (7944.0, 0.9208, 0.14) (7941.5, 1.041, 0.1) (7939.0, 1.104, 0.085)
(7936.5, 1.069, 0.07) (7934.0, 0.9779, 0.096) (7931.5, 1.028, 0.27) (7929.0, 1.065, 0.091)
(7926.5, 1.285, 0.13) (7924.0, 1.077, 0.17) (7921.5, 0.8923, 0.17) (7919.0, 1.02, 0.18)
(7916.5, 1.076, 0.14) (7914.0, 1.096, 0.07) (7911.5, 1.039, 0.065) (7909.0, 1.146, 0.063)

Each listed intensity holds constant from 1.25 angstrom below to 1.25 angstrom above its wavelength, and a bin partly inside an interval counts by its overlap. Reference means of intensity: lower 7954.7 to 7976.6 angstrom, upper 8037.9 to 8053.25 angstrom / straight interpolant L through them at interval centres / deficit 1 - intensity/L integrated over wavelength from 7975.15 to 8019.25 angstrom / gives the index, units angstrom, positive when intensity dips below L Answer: 1.6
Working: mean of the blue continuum 1.13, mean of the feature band 1.09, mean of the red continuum 1.14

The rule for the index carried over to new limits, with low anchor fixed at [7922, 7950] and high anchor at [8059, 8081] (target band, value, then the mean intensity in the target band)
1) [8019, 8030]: 0.1 angstrom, 1.11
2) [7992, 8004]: -0.6 angstrom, 1.16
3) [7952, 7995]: -1.6 angstrom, 1.13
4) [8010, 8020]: 0.3 angstrom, 1.07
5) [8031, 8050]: -1.6 angstrom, 1.21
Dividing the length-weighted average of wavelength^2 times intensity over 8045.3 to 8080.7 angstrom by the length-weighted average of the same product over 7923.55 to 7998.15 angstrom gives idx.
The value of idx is 1.04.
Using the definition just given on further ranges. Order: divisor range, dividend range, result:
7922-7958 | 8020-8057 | 1.12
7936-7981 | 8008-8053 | 1.06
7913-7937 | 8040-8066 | 1.11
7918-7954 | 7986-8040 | 1.10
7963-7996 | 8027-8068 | 1.07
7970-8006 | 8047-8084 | 1.05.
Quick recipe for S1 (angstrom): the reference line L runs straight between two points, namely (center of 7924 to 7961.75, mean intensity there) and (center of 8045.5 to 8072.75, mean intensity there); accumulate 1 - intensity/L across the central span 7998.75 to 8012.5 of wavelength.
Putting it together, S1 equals 0.8 angstrom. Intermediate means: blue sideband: 1.11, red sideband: 1.12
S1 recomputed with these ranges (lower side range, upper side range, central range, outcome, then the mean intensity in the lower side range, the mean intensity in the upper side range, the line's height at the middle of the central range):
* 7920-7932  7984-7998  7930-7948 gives 0.5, 1.07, 1.14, 1.08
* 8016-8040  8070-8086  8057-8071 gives 0.8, 1.21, 1.17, 1.18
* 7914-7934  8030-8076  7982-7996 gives -0.1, 1.06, 1.18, 1.12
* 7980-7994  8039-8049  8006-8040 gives -0.7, 1.15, 1.13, 1.14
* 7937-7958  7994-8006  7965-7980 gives 0.6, 1.1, 1.14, 1.12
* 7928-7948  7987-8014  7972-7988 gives -0.2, 1.05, 1.1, 1.08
